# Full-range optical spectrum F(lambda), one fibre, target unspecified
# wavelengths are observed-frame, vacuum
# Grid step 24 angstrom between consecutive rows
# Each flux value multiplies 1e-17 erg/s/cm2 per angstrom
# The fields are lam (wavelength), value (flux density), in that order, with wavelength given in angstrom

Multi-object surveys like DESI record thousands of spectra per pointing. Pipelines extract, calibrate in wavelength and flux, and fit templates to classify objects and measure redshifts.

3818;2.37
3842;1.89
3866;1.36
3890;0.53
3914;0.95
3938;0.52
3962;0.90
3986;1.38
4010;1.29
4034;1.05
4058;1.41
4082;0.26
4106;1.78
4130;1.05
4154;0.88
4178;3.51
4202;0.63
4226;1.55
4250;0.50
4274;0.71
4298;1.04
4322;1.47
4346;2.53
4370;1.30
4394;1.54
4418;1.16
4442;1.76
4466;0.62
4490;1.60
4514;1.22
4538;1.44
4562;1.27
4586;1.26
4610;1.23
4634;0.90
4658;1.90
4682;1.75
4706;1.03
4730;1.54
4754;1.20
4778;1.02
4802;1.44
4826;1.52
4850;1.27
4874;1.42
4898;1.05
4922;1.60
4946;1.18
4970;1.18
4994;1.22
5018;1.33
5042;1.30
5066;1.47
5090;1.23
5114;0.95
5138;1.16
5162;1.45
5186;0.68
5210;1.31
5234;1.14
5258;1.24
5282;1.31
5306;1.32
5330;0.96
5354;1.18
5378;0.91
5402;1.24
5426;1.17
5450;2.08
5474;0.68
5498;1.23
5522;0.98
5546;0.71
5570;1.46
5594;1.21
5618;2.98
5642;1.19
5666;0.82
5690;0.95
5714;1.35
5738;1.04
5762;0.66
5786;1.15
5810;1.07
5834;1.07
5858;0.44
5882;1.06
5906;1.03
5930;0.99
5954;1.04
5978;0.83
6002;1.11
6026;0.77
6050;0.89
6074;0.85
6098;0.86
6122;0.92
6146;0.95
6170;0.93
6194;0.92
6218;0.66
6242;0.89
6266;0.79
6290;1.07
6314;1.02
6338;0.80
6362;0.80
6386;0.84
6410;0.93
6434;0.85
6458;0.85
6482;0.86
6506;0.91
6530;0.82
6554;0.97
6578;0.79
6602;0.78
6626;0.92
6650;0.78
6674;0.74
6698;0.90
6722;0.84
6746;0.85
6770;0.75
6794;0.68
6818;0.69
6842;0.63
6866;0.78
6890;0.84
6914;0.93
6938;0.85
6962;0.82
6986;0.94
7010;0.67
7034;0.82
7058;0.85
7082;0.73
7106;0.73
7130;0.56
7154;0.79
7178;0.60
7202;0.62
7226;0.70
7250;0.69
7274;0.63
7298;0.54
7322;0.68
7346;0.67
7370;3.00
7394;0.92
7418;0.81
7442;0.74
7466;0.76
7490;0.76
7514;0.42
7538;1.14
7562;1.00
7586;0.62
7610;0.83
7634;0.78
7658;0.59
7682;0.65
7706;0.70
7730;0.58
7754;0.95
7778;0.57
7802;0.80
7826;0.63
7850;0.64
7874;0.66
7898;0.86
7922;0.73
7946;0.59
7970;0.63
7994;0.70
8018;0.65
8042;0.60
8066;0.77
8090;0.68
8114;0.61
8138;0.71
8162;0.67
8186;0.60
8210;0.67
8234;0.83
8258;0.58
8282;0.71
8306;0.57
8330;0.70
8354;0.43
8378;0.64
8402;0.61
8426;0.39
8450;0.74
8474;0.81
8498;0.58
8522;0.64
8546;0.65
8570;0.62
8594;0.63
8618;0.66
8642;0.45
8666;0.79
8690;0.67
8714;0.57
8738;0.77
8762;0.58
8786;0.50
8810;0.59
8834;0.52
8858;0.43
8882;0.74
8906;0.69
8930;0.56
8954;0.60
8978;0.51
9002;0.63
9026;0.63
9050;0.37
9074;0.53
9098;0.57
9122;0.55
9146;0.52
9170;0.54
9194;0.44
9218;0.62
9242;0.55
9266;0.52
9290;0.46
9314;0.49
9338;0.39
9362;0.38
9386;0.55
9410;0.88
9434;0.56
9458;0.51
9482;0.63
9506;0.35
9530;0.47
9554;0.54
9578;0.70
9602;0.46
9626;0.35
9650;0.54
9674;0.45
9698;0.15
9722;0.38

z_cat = 0.12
